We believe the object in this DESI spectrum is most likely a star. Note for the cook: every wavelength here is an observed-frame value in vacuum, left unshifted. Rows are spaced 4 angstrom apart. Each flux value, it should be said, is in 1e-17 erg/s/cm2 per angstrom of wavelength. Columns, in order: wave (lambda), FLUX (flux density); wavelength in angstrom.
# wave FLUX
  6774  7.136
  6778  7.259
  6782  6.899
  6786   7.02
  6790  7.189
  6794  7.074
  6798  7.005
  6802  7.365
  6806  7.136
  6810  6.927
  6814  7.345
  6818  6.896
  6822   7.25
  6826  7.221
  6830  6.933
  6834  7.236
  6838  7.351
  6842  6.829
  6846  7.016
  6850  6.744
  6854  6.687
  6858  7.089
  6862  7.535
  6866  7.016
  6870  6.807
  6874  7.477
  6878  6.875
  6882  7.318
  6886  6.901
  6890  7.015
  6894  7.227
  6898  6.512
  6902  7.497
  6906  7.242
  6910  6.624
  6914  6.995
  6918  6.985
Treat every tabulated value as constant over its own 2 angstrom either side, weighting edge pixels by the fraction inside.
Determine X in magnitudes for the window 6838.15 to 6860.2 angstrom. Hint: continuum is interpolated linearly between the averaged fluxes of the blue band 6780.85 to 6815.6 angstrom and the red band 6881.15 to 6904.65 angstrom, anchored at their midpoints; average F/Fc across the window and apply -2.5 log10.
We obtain 0.03 mag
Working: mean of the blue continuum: 7.11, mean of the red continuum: 7.07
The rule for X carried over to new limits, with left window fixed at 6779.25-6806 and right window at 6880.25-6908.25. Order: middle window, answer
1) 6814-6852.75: 0.01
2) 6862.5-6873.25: 0.00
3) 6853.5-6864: -0.01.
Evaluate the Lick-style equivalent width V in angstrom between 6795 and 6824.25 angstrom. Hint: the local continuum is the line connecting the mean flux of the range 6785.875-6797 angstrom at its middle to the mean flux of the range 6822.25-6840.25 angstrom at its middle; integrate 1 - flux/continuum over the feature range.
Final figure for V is 0.0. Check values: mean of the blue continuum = 7.1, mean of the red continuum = 7.19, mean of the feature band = 7.13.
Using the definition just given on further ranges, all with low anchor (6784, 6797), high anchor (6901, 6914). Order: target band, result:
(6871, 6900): 0.15 angstrom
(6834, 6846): -0.04 angstrom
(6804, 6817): -0.06 angstrom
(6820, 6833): -0.11 angstrom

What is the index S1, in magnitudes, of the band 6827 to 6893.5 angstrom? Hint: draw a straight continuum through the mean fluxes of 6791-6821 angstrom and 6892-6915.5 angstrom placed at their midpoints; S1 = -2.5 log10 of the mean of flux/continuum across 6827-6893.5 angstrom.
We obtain 0.00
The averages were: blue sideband 7.11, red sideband 7.02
